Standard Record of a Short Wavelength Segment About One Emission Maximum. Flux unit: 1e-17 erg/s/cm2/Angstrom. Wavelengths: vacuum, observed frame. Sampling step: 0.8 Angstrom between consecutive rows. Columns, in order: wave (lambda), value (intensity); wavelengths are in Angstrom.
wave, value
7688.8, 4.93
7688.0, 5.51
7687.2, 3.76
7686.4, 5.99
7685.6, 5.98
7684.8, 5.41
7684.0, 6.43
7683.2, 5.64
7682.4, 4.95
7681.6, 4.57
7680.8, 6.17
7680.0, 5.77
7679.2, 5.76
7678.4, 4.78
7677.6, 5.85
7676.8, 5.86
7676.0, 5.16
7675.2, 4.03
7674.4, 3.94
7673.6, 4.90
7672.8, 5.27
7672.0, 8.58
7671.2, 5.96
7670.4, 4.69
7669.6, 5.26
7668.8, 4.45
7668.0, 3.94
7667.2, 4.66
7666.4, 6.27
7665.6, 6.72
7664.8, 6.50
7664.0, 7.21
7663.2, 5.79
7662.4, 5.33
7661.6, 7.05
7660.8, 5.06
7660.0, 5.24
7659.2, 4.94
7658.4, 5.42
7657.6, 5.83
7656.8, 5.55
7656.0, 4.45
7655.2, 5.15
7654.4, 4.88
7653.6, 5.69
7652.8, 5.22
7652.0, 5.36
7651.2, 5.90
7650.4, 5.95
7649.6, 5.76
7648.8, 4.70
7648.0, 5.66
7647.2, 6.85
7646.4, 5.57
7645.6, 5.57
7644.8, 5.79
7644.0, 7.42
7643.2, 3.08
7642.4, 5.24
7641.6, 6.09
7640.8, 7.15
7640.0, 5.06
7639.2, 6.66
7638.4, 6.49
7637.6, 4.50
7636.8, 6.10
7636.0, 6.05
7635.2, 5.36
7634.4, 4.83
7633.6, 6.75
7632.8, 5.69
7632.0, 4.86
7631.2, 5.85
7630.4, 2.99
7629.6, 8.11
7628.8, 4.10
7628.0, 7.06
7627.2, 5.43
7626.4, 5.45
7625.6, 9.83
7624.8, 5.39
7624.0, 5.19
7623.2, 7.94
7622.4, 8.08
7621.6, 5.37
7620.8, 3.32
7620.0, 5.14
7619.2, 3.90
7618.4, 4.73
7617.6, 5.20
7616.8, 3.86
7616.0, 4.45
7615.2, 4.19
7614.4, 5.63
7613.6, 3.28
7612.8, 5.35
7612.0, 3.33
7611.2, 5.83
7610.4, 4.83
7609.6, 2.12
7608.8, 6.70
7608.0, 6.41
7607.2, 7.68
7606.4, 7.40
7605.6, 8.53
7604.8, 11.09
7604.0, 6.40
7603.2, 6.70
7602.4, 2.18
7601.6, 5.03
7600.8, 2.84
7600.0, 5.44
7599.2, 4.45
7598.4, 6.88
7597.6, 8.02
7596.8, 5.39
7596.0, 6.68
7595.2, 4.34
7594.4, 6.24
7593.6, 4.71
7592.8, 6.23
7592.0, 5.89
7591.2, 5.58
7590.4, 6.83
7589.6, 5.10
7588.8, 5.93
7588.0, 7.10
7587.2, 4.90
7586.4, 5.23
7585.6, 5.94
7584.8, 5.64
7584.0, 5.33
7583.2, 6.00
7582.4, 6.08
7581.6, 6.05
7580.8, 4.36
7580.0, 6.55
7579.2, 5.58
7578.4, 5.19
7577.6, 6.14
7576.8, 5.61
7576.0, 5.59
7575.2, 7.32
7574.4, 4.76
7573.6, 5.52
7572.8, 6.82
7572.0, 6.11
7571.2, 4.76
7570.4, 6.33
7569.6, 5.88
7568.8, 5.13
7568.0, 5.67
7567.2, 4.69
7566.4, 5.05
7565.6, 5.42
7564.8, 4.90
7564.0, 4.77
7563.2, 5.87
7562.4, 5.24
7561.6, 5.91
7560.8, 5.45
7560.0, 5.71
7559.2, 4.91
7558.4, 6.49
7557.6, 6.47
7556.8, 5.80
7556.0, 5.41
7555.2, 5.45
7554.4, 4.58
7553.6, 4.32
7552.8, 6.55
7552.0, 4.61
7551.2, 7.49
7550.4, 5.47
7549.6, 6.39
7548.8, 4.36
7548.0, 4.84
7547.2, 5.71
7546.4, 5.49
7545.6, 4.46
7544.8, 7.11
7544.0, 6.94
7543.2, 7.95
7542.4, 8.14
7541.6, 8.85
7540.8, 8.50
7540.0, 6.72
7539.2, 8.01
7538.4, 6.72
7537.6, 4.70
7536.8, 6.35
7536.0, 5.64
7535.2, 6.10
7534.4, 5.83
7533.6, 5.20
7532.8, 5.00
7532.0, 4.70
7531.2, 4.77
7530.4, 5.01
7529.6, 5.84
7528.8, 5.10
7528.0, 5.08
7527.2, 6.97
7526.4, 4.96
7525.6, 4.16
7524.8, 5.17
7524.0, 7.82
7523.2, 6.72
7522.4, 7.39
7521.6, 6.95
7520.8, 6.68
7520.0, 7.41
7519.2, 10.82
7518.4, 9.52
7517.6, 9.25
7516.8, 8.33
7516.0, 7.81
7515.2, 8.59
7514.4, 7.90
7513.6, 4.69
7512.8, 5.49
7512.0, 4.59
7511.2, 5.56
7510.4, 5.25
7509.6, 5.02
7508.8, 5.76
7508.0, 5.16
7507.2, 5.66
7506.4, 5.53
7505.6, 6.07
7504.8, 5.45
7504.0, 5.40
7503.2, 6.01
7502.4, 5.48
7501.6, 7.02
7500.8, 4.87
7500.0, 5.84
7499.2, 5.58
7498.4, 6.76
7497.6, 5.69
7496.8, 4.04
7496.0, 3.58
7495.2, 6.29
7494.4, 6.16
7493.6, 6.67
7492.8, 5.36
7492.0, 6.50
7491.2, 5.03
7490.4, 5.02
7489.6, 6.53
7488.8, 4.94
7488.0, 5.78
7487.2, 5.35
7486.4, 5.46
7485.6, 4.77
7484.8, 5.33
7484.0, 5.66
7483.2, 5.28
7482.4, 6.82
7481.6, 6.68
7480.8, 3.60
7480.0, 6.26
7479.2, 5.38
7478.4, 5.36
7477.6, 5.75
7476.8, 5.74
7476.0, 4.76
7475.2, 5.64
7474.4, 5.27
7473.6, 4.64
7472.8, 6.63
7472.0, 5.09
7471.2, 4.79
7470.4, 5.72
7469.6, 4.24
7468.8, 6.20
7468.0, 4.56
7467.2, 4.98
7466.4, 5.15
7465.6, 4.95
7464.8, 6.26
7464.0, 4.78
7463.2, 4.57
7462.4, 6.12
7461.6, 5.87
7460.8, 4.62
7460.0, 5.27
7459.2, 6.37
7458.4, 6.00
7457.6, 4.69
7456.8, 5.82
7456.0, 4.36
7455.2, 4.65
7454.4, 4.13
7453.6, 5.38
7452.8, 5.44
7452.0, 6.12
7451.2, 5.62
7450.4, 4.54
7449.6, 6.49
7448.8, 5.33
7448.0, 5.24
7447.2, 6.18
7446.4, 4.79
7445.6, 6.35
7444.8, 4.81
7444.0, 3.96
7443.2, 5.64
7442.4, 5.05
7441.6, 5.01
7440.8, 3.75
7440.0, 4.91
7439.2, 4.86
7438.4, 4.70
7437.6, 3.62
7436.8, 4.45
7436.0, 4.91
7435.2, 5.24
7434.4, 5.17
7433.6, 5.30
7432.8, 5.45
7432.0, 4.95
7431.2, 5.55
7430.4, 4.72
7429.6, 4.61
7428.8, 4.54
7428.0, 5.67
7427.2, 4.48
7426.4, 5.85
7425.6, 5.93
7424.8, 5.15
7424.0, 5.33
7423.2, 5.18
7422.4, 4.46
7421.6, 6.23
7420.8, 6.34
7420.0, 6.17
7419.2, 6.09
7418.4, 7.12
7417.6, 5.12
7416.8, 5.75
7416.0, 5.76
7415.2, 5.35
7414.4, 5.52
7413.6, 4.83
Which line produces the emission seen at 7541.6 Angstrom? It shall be [N II]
